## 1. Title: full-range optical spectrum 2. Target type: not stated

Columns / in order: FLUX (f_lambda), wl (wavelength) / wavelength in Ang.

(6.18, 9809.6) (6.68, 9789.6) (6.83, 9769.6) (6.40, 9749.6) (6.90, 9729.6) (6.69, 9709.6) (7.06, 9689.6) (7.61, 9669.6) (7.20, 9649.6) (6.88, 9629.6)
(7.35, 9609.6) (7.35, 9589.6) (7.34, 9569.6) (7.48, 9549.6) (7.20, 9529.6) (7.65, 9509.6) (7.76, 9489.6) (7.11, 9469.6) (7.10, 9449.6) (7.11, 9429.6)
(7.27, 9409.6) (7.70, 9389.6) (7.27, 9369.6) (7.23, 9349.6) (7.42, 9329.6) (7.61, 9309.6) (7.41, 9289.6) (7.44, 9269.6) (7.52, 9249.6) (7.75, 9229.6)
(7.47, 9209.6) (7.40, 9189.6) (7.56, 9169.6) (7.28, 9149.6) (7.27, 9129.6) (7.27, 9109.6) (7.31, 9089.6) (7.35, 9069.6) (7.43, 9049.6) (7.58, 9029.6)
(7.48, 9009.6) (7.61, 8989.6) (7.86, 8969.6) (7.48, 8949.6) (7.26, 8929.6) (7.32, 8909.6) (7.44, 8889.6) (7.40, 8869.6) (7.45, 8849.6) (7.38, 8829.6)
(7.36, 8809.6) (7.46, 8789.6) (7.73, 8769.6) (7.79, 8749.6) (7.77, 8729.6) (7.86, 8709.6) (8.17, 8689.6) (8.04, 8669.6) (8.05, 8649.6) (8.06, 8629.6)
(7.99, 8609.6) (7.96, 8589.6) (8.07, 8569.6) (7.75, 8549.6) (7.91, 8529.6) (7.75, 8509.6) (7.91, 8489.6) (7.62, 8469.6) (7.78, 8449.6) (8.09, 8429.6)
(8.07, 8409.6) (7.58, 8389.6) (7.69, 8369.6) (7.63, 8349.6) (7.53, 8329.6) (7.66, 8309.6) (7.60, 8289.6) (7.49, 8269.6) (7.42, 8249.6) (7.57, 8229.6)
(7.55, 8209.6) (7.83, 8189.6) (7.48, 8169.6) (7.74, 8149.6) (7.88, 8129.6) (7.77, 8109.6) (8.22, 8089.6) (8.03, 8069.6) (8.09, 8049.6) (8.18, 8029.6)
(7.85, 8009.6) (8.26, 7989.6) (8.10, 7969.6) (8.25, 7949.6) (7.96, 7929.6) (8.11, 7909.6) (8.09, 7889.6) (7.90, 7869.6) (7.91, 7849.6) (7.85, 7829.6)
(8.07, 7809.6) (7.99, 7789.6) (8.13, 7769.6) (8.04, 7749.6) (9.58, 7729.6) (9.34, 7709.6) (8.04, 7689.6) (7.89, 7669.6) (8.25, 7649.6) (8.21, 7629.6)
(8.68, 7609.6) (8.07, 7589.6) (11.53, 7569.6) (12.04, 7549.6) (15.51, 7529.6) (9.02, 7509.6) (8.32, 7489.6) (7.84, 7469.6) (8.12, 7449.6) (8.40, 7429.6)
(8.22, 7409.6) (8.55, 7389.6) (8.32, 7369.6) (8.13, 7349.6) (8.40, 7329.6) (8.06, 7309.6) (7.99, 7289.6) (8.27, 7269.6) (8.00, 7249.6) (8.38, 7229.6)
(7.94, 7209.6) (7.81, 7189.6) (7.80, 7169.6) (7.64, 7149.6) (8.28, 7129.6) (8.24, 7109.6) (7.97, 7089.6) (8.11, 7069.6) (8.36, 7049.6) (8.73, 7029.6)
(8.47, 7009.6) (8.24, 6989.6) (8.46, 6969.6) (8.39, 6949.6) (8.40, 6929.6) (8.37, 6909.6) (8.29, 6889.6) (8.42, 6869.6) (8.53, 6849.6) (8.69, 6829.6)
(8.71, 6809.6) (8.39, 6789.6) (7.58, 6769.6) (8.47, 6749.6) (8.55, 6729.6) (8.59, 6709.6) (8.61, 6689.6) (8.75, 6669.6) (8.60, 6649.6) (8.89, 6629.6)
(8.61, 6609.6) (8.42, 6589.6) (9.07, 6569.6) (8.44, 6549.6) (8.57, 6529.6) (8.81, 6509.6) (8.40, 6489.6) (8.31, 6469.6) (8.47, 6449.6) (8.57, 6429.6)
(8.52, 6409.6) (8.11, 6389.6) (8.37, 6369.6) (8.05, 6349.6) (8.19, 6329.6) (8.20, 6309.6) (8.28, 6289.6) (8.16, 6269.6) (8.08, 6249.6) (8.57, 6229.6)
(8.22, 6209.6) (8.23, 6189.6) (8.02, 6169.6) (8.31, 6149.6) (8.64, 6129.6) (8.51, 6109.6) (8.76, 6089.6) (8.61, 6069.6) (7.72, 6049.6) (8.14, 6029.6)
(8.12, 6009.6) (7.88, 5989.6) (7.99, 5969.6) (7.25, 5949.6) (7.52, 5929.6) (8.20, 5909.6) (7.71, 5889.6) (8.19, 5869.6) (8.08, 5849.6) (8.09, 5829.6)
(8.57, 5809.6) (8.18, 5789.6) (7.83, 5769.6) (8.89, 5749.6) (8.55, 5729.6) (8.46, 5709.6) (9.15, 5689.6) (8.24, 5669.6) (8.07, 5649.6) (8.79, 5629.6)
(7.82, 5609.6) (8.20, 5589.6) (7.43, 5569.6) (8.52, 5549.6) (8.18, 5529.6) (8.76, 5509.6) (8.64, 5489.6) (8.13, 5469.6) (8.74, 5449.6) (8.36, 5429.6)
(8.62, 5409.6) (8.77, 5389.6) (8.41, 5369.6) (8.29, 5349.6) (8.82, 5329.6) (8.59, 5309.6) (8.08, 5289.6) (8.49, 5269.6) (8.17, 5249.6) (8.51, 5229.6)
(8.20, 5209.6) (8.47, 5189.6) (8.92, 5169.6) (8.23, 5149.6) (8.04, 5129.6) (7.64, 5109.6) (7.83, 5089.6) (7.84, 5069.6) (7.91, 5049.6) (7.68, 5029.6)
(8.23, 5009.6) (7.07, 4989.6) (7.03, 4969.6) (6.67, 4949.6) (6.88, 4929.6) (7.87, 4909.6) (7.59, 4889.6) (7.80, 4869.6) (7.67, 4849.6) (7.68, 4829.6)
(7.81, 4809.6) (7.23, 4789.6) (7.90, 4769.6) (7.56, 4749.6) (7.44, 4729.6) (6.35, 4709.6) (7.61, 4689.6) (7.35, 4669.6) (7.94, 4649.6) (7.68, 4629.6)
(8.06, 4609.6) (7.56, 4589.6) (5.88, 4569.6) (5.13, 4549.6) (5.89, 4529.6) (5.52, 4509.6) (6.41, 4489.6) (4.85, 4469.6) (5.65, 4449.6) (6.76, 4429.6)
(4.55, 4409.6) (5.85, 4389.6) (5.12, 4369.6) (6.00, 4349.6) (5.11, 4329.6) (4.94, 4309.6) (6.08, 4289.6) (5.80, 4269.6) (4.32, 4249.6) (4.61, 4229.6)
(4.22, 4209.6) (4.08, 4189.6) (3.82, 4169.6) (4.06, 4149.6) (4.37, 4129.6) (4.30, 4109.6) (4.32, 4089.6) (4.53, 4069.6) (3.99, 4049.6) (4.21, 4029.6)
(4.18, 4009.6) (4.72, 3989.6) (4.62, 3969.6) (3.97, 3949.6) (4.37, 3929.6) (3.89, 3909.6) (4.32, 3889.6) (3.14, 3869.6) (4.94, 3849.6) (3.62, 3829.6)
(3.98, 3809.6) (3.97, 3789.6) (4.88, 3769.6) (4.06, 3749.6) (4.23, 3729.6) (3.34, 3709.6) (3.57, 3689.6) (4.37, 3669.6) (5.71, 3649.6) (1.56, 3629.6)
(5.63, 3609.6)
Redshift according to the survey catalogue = 0.148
